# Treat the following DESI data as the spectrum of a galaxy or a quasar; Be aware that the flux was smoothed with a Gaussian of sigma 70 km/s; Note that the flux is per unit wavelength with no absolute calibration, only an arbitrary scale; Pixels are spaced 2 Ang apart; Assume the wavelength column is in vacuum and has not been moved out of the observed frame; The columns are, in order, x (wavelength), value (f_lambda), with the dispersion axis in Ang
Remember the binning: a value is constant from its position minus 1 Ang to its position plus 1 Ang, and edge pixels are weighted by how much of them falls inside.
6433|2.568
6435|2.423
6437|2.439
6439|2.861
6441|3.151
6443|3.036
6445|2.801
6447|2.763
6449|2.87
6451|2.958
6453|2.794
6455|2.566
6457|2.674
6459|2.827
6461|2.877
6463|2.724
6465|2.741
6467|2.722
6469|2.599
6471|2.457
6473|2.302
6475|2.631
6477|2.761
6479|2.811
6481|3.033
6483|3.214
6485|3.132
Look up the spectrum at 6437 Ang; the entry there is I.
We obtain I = 2.439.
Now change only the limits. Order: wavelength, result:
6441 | 3.151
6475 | 2.631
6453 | 2.794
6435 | 2.423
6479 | 2.811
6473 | 2.302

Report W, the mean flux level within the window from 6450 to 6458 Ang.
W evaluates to 2.75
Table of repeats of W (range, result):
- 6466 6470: 2.66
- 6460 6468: 2.77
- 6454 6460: 2.69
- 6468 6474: 2.45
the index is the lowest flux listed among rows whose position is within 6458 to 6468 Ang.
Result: 2.722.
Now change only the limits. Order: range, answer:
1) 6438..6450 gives 2.763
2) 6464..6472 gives 2.457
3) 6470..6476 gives 2.302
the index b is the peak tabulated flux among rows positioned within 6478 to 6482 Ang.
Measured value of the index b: 3.033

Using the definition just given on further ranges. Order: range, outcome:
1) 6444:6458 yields 2.958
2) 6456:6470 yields 2.877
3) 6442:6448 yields 3.036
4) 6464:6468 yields 2.741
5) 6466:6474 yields 2.722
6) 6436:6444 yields 3.151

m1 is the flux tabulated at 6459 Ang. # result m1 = 2.827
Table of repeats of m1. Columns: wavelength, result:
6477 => 2.761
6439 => 2.861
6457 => 2.674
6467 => 2.722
